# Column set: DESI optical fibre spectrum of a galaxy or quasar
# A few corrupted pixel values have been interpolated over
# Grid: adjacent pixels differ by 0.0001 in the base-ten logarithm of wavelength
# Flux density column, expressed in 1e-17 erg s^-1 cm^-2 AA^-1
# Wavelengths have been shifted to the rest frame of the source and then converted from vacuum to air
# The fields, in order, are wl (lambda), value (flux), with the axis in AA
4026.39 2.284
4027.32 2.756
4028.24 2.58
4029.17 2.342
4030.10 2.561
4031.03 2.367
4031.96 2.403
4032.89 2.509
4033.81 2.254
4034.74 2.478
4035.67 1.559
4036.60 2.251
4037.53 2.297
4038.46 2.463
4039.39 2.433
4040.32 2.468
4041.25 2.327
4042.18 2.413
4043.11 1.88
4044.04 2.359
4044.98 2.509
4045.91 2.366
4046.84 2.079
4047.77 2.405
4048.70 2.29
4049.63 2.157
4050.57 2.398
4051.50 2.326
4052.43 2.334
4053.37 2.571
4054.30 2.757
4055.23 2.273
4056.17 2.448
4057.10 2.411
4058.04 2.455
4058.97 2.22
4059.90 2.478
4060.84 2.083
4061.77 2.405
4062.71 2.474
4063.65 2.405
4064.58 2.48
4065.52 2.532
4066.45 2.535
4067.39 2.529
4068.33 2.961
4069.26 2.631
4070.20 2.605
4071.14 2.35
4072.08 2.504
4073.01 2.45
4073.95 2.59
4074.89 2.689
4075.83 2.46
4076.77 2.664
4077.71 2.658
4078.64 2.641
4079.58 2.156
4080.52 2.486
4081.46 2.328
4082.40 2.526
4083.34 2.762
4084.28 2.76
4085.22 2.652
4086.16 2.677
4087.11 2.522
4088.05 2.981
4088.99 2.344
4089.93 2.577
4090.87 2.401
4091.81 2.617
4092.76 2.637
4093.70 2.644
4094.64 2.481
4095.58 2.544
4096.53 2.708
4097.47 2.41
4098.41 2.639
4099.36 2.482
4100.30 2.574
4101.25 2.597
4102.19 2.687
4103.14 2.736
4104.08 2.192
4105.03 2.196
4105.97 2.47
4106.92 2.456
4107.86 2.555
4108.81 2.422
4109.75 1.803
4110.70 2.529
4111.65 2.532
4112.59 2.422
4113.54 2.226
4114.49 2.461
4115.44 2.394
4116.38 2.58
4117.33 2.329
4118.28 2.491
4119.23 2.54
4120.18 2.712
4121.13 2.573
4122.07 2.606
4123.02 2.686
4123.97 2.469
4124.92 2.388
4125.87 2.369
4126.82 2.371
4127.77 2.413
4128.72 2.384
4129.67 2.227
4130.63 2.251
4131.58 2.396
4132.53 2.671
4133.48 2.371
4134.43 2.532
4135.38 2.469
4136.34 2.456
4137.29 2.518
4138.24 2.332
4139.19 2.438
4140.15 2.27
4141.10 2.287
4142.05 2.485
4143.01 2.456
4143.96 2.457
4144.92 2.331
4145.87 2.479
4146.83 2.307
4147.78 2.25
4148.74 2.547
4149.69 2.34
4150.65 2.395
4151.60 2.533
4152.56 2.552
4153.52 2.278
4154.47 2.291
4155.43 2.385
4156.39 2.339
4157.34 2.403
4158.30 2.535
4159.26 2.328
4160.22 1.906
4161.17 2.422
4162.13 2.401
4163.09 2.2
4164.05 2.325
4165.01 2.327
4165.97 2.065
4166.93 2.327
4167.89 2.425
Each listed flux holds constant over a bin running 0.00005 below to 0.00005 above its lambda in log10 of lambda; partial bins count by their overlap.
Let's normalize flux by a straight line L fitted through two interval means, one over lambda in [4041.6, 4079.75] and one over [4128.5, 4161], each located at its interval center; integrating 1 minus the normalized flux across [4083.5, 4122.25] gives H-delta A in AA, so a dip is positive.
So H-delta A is -1.7 AA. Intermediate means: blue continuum 2.44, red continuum 2.39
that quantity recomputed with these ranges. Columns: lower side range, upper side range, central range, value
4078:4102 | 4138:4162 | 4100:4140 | 0.4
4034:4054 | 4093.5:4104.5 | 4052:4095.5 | -1.5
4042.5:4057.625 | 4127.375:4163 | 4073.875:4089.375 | -1.5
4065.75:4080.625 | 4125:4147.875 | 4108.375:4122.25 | 0.1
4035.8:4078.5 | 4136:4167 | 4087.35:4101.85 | -1.1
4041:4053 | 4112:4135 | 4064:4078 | -1.4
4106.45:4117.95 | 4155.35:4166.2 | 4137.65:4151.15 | -0.3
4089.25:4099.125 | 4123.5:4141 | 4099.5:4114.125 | 0.5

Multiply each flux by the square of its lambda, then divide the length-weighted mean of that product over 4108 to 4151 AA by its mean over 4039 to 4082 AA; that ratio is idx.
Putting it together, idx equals 1.0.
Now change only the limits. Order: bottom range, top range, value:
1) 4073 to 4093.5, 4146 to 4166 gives 0.94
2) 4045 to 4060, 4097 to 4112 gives 1.06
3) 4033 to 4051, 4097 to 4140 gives 1.11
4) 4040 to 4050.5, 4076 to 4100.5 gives 1.14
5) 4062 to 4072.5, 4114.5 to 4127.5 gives 1.01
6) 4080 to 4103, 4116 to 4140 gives 0.97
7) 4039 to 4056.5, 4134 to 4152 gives 1.07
